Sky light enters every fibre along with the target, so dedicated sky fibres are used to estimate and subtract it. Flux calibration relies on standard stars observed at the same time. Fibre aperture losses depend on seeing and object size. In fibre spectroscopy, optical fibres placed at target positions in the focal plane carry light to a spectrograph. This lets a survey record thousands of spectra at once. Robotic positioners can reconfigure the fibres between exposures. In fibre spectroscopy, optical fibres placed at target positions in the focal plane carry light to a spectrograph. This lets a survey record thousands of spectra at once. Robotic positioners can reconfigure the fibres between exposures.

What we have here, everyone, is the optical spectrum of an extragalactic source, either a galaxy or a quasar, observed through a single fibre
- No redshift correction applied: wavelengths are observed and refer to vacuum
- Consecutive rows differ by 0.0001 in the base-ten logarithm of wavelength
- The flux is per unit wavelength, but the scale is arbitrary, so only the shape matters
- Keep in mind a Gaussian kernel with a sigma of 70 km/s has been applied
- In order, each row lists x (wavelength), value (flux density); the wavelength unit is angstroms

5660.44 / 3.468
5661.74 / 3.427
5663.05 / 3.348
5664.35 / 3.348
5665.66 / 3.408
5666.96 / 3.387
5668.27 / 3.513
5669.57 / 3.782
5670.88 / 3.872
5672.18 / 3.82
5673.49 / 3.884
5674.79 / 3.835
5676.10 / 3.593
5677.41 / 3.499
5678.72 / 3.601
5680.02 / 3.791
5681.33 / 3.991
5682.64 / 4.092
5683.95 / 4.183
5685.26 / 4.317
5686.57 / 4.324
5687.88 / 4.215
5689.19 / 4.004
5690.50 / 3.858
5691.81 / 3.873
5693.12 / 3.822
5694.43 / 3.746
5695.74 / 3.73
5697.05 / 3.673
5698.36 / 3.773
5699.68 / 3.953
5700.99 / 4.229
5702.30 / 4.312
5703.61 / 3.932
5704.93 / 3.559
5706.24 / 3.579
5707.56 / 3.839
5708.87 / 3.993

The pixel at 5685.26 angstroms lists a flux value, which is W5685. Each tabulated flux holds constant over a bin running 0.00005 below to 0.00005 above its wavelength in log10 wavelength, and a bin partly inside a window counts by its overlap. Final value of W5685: 4.317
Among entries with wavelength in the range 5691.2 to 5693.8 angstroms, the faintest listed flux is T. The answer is 3.822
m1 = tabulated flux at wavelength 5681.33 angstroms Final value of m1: 3.991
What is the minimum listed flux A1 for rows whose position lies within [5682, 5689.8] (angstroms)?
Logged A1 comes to 4.004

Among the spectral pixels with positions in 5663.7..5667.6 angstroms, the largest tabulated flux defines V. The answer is 3.408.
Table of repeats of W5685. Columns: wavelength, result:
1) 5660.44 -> 3.468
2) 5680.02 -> 3.791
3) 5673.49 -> 3.884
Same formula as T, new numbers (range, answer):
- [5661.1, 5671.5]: 3.348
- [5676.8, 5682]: 3.499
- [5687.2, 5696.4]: 3.73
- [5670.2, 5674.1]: 3.82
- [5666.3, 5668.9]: 3.387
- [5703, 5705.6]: 3.559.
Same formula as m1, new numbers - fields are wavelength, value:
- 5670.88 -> 3.872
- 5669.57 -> 3.782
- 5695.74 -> 3.73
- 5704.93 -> 3.559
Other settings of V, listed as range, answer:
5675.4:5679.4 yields 3.601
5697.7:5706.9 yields 4.312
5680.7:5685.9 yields 4.317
